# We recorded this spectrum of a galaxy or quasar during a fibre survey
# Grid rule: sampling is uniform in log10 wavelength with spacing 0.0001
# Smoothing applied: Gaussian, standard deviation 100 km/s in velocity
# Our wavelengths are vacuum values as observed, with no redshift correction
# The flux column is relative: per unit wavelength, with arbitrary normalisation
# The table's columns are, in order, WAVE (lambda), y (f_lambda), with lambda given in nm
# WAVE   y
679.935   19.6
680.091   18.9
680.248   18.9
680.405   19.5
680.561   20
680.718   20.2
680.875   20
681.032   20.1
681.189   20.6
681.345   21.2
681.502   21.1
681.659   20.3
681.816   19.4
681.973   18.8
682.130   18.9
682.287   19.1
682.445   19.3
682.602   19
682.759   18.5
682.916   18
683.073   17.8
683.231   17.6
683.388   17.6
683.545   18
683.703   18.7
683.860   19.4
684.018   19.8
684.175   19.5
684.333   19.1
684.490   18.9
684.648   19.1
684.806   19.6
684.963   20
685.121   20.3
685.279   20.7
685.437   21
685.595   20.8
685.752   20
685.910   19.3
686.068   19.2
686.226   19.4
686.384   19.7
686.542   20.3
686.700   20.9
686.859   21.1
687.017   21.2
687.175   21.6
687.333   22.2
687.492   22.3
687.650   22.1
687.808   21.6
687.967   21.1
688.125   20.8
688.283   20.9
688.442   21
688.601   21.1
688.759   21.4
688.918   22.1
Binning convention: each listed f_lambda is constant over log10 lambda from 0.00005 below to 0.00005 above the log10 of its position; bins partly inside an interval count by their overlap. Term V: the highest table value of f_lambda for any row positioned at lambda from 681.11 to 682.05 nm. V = 21.2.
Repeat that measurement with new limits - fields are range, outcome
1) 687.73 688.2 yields 21.6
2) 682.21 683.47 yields 19.3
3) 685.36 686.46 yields 21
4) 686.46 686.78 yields 20.9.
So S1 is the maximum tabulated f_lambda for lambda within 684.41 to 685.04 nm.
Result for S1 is 20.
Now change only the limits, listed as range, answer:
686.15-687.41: 22.2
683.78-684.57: 19.8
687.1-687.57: 22.3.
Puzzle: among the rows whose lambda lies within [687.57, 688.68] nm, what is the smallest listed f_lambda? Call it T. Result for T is 20.8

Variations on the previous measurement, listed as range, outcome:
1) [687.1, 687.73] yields 21.6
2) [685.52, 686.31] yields 19.2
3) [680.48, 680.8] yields 20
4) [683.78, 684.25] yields 19.4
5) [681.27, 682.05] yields 18.8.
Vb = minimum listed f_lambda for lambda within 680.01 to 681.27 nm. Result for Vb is 18.9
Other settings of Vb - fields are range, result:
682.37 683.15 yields 17.8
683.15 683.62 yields 17.6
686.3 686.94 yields 19.7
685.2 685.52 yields 20.7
